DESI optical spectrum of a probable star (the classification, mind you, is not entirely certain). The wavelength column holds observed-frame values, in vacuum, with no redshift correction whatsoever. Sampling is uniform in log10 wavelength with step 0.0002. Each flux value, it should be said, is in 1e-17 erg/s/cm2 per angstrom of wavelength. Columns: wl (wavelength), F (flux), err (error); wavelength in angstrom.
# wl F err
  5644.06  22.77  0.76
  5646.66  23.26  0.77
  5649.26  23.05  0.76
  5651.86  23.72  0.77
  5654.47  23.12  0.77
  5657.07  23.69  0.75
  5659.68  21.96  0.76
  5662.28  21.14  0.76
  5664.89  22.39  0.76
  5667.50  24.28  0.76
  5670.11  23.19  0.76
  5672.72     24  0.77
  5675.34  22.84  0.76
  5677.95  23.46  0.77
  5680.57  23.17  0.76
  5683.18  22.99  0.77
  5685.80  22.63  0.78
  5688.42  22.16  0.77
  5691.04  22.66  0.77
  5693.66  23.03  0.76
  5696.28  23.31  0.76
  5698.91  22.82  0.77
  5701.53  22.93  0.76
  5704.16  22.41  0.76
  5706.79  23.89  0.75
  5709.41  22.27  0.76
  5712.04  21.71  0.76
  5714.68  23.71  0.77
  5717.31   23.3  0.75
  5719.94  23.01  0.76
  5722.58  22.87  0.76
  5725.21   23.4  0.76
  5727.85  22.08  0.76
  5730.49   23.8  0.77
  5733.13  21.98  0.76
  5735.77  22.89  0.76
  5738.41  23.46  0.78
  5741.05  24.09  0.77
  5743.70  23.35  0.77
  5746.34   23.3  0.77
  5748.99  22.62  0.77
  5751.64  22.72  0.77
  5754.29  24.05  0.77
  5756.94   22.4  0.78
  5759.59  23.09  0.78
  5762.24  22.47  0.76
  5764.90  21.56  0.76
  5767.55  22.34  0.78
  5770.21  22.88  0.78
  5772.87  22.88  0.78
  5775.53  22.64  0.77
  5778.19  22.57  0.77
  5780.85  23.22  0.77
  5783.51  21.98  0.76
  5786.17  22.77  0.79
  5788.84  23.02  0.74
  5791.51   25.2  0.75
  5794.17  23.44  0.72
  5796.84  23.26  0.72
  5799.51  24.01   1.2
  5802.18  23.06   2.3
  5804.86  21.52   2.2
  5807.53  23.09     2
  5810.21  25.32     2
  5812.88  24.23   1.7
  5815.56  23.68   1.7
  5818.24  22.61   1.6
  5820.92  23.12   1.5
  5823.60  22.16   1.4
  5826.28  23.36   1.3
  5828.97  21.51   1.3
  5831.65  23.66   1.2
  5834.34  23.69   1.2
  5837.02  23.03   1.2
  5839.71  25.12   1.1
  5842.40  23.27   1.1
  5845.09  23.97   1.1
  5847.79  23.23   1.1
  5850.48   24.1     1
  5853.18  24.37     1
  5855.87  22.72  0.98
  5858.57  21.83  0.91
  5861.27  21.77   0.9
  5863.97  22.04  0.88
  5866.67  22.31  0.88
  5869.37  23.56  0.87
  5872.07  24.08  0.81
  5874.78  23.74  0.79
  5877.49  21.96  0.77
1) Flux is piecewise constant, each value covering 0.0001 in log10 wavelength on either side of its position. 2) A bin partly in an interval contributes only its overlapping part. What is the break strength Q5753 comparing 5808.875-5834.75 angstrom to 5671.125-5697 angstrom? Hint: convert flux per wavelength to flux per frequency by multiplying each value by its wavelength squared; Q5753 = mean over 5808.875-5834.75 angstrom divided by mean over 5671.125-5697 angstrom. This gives 1.06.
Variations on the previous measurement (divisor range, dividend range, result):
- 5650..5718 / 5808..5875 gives 1.07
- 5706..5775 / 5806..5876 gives 1.05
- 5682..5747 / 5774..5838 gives 1.04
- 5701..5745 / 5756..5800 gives 1.02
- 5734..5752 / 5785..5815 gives 1.04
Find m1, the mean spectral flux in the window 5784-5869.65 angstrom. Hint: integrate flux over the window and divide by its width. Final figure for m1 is 23.2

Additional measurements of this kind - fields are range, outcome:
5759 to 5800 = 22.9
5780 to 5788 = 22.7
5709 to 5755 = 23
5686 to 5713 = 22.7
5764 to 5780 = 22.5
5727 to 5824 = 23.1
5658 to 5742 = 22.9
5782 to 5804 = 23.3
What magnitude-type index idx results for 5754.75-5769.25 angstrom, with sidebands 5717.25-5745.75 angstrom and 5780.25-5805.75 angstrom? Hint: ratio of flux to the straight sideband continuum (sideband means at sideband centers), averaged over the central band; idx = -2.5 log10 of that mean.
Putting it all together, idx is 0.031 mag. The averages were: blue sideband 23.1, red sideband 23.2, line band 22.5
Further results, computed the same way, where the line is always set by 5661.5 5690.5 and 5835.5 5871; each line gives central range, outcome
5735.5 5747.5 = -0.02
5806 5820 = -0.03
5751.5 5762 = 0.00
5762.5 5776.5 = 0.03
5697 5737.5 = 0.01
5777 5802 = -0.01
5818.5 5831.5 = 0.02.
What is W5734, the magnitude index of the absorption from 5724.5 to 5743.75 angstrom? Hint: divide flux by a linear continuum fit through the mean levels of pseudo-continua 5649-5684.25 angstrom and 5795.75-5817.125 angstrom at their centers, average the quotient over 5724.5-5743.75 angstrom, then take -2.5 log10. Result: 0.01 mag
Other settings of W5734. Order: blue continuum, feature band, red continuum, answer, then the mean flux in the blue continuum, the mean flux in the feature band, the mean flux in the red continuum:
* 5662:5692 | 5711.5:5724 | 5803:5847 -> 0.003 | 23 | 23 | 23.3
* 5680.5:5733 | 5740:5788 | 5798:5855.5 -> 0.015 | 22.9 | 22.8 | 23.4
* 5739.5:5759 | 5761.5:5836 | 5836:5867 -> 0.007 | 23.2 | 23.1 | 23.2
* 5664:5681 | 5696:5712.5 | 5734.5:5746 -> 0.029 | 23.4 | 22.8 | 23.4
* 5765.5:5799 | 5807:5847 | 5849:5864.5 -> -0.025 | 23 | 23.5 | 22.8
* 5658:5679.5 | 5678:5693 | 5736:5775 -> 0.006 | 22.9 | 22.8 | 22.9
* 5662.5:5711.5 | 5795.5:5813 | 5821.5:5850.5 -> -0.009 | 23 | 23.4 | 23.3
